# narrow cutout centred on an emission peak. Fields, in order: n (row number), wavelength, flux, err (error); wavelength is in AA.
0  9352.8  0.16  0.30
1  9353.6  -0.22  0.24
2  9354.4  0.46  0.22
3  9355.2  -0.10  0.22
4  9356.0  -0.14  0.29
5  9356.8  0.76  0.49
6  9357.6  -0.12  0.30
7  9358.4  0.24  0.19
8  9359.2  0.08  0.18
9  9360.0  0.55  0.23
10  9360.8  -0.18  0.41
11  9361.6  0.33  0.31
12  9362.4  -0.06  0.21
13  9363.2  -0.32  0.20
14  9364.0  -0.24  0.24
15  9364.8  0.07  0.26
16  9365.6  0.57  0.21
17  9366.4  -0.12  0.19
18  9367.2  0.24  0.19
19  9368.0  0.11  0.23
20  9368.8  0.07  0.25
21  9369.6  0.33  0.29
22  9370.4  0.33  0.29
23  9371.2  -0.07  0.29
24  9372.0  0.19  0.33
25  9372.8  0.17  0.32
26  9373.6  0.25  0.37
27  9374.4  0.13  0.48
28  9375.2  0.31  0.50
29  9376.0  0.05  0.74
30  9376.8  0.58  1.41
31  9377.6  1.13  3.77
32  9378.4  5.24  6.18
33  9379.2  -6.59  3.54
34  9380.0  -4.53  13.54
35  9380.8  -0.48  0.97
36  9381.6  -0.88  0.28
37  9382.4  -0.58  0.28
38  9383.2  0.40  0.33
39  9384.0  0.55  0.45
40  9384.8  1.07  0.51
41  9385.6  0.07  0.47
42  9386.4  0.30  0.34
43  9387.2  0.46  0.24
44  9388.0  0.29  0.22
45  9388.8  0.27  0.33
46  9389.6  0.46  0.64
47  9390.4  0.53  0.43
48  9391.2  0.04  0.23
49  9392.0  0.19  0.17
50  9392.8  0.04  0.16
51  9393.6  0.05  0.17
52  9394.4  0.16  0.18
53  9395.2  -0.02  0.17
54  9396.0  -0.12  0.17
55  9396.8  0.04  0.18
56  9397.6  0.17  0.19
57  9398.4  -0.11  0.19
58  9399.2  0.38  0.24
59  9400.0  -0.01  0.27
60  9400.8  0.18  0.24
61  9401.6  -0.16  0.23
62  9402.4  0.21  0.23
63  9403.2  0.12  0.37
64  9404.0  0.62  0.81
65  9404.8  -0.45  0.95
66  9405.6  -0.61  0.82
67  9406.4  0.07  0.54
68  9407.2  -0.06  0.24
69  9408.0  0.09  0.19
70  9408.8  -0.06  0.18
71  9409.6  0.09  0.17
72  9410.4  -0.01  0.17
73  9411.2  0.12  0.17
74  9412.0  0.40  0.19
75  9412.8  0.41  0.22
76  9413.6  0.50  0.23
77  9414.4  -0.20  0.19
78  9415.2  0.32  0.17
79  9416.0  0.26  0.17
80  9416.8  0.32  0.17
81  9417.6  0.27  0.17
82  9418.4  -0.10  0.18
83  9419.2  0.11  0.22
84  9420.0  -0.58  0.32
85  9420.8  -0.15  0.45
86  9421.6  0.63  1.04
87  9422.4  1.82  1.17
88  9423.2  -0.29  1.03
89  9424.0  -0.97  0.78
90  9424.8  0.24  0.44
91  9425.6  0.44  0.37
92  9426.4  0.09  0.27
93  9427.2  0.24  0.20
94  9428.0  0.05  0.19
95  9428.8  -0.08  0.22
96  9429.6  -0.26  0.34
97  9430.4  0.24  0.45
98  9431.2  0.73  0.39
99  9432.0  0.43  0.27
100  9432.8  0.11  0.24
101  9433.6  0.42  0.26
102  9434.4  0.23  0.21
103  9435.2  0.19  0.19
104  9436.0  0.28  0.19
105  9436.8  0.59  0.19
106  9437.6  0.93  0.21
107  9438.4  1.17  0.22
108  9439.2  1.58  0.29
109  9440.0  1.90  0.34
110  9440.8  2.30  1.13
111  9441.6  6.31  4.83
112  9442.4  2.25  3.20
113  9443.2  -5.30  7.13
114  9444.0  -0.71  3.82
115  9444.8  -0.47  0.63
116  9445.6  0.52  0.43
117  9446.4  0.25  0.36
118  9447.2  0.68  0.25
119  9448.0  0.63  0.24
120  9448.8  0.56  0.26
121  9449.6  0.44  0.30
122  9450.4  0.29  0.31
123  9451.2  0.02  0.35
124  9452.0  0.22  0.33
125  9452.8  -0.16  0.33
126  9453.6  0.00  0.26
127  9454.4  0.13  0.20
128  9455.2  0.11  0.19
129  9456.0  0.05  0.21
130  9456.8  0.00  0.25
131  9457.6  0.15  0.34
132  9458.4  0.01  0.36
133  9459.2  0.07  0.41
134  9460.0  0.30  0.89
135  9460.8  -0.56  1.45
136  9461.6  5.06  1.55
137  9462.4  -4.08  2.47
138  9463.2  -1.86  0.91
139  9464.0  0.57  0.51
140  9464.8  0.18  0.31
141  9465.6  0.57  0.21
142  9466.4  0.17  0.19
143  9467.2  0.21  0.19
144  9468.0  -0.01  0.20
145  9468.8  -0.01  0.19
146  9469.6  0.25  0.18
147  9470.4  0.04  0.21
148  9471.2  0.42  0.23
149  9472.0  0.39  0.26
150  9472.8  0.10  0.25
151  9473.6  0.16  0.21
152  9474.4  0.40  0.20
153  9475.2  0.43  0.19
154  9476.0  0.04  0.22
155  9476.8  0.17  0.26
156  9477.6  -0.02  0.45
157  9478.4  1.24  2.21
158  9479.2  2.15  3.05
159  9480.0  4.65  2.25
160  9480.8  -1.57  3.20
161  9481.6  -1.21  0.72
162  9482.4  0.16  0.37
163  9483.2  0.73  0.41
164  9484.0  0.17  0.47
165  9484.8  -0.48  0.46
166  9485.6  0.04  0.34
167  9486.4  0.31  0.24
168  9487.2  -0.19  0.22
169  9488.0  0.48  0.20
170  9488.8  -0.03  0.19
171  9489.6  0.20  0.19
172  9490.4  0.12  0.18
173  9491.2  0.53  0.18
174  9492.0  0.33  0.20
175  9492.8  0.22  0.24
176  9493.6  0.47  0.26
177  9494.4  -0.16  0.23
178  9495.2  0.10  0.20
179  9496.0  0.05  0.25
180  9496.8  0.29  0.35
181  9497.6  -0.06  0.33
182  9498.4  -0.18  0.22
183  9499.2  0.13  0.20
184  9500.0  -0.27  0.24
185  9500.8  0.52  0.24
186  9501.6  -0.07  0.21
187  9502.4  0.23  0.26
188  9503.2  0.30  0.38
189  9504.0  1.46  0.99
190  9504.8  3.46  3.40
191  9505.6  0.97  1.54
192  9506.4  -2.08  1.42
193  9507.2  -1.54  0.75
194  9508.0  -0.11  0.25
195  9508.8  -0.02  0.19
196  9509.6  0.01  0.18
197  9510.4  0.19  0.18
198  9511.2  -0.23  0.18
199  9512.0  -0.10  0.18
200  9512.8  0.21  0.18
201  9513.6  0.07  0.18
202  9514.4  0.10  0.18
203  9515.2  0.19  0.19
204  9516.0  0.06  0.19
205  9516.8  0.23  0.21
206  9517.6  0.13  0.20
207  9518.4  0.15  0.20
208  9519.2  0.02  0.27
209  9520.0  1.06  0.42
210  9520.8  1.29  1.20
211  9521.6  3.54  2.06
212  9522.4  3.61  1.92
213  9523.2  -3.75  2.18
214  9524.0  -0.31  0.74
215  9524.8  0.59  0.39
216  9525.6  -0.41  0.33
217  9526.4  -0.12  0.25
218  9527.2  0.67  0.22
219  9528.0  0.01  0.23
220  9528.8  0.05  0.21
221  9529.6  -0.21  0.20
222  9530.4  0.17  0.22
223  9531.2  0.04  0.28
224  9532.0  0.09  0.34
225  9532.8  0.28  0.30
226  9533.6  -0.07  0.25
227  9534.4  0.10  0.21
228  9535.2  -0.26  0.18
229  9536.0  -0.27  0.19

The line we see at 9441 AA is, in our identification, [O III] 5007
